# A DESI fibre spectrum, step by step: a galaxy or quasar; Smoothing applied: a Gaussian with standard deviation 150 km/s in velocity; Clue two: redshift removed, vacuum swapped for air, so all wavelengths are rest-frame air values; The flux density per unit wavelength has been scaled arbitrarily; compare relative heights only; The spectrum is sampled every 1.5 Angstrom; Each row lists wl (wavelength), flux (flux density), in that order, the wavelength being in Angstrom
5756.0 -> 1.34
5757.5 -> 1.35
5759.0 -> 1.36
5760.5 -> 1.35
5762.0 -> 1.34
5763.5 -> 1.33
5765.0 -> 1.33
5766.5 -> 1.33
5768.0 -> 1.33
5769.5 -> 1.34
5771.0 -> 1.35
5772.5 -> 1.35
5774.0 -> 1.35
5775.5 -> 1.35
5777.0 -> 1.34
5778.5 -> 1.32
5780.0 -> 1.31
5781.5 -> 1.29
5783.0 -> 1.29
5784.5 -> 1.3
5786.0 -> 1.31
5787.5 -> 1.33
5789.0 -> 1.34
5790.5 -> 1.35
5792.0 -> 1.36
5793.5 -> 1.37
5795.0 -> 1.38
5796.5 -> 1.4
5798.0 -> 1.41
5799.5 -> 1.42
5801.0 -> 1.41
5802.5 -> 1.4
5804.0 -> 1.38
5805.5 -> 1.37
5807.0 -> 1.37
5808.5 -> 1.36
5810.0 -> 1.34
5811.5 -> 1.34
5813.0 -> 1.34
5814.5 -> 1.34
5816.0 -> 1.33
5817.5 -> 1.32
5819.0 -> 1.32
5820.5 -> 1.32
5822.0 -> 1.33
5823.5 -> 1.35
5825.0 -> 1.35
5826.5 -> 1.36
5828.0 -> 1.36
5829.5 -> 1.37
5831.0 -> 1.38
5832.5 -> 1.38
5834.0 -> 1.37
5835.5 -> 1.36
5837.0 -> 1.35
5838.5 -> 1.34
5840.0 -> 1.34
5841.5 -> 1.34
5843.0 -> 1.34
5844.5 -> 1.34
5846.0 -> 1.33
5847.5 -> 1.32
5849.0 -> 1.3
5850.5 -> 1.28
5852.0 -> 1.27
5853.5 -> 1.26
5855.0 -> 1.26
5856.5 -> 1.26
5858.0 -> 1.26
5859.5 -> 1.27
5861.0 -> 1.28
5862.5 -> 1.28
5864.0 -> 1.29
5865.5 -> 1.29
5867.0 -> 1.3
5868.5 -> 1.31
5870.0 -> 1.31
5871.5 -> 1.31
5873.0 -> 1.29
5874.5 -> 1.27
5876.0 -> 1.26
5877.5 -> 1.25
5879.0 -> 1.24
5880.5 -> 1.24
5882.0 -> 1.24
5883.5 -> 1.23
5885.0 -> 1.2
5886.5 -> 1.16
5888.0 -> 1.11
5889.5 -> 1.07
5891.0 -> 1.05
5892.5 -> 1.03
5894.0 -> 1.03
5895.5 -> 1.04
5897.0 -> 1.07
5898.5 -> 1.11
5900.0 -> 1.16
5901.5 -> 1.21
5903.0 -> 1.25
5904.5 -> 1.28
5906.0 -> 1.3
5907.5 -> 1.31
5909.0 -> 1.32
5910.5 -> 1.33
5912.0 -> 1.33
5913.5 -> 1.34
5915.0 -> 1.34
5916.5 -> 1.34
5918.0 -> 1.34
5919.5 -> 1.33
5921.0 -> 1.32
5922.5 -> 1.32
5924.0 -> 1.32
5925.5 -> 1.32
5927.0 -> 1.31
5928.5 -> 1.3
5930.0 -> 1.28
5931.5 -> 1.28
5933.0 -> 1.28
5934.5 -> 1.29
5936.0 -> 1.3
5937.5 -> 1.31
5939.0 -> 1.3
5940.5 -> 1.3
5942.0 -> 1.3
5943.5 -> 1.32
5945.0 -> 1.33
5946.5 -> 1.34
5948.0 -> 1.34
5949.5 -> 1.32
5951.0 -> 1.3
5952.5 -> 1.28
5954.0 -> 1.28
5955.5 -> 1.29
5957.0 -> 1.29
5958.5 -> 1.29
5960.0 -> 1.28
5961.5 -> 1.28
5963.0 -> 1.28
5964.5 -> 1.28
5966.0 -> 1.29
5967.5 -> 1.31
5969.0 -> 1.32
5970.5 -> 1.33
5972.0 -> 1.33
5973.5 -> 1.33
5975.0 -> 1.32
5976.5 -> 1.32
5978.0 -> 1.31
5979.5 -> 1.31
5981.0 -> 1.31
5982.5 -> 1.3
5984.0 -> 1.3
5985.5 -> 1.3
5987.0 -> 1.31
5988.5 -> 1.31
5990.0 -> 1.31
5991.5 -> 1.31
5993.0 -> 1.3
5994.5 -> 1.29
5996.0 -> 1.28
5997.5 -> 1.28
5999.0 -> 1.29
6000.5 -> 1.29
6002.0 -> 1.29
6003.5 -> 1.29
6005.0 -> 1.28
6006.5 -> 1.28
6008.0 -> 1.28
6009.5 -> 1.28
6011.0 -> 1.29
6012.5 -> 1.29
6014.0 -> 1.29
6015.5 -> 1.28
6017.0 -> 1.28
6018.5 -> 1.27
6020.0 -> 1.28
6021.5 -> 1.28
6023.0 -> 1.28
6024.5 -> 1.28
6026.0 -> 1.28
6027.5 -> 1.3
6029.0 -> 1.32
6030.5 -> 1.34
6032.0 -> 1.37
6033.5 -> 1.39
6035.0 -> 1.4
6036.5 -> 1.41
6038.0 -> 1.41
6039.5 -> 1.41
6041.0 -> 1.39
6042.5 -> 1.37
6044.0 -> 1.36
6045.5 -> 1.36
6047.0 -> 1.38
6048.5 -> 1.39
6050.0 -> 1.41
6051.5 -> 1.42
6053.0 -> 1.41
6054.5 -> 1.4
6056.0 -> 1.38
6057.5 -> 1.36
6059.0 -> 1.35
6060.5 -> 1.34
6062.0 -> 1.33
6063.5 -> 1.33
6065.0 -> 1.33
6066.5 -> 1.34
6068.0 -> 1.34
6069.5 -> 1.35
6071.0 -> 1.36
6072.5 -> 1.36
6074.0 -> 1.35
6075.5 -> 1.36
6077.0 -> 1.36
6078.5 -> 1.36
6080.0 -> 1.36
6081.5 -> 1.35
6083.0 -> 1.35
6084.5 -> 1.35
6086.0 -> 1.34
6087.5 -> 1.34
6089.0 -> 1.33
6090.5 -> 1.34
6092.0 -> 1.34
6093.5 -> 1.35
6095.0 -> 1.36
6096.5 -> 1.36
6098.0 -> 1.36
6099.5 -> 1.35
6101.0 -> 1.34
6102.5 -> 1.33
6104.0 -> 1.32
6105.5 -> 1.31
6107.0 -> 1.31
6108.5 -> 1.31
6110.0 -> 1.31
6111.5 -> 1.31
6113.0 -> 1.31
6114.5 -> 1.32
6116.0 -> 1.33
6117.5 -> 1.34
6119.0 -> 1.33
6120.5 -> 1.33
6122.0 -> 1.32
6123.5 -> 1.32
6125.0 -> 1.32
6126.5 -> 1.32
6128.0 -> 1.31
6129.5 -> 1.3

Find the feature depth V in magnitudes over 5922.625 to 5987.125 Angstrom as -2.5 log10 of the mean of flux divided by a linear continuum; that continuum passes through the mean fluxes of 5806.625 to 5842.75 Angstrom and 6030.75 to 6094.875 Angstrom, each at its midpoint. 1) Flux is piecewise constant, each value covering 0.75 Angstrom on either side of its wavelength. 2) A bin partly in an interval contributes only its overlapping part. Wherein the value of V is 0.04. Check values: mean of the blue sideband 1.35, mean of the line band 1.3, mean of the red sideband 1.36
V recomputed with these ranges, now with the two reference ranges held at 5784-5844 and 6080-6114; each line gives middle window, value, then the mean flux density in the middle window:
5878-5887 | 0.11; 1.22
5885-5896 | 0.24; 1.08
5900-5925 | 0.03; 1.31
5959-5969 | 0.05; 1.29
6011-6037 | 0.02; 1.31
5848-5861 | 0.07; 1.27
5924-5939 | 0.04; 1.3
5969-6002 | 0.03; 1.31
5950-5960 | 0.05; 1.29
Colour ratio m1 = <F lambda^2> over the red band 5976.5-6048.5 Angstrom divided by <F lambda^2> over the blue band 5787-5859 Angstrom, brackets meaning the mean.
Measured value 1.0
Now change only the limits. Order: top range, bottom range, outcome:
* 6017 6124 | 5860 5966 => 1.12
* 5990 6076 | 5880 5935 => 1.12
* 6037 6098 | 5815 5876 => 1.11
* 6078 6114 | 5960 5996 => 1.06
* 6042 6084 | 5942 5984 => 1.08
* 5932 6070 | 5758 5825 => 1.05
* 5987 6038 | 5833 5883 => 1.06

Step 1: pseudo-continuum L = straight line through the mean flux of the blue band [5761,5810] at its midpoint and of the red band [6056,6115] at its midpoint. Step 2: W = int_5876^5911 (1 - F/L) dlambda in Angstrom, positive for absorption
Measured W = 4.2 Angstrom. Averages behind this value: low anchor 1.35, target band 1.18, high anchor 1.34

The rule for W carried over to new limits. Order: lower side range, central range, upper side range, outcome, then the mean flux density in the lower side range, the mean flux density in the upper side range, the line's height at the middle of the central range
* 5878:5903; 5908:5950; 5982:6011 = -4.21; 1.14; 1.29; 1.2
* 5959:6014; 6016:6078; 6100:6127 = -2.00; 1.3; 1.32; 1.31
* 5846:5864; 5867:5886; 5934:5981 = 0.33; 1.28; 1.31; 1.28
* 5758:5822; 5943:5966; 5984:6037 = 0.25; 1.35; 1.3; 1.31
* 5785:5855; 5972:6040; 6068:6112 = 1.75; 1.35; 1.34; 1.34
